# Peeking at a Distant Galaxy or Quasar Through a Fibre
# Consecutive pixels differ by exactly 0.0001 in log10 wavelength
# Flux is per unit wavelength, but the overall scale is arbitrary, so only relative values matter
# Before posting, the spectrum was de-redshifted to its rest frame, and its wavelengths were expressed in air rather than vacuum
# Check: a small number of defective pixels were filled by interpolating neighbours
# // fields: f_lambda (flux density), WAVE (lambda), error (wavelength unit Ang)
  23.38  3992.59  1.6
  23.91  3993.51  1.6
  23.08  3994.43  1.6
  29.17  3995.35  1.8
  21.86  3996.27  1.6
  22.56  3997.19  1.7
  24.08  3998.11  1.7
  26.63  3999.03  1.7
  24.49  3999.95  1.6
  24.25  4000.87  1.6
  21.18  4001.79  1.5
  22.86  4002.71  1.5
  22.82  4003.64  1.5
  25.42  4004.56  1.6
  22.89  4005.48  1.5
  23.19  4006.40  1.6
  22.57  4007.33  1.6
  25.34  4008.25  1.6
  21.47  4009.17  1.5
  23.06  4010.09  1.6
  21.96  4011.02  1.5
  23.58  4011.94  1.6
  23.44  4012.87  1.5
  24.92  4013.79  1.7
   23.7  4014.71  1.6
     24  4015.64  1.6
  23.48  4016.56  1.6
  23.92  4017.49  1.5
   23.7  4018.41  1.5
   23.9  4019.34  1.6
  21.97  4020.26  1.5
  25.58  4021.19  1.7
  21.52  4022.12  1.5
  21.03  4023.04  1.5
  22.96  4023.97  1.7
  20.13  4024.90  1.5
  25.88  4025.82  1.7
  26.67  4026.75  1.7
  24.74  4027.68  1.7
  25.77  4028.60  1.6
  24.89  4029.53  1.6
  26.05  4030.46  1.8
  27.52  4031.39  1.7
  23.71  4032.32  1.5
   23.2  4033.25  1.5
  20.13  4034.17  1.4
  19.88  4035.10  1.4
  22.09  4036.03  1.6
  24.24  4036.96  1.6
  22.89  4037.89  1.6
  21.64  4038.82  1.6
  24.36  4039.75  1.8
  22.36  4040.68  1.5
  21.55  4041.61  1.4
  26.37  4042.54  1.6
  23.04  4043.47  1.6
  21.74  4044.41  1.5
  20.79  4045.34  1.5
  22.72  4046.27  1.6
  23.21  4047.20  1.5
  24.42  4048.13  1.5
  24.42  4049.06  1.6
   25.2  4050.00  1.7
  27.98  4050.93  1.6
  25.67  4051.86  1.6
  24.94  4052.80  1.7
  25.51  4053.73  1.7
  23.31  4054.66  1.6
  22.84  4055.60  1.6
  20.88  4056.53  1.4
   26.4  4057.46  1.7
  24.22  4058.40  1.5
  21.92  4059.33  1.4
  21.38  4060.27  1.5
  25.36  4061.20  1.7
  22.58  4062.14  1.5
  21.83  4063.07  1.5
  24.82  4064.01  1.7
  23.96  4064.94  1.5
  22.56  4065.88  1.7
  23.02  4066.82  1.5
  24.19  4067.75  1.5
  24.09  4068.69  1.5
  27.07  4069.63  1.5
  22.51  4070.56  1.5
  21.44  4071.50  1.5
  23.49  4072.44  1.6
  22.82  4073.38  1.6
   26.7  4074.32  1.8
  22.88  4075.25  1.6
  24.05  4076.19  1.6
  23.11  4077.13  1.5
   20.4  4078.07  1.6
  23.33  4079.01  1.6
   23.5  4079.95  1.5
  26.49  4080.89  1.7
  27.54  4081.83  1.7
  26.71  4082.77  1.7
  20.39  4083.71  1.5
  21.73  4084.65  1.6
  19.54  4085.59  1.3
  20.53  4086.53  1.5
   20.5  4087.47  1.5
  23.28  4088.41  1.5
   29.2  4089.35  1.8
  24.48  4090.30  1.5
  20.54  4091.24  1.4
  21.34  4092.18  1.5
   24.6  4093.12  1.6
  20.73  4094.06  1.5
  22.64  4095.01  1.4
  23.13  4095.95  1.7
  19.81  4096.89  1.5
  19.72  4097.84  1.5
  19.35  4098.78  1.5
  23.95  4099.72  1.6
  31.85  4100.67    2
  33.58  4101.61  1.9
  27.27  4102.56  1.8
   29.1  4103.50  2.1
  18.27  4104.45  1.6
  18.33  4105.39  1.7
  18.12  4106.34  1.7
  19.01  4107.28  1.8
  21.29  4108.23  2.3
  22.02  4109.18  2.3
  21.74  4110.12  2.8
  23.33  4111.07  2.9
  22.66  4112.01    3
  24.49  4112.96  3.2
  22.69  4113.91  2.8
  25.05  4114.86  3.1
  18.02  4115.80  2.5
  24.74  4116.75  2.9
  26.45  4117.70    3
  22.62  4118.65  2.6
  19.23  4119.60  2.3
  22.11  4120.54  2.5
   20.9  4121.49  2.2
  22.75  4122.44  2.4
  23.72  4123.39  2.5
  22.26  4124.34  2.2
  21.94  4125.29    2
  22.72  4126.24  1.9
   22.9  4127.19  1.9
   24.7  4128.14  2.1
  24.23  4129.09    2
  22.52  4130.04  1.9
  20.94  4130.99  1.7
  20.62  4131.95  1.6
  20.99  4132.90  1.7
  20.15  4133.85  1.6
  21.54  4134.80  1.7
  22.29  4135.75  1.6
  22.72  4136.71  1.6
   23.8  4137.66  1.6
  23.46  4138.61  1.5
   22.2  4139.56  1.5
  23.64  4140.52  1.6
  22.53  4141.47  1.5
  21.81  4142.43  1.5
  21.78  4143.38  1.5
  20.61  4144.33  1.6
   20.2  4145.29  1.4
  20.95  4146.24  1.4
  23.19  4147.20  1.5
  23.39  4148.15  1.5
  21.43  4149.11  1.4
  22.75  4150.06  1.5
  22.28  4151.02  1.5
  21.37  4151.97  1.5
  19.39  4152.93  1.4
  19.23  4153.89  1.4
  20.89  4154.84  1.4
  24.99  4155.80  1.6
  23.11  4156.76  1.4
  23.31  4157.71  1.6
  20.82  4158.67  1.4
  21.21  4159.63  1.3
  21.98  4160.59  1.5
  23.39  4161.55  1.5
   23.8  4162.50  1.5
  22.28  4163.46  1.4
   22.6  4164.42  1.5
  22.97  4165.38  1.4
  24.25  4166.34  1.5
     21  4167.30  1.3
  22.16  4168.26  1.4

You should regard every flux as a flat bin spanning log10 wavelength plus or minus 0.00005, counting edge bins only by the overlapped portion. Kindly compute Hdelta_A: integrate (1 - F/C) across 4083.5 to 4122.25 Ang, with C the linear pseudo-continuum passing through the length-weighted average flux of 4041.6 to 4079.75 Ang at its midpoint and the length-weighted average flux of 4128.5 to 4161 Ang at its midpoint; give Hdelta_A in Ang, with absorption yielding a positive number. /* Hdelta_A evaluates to 0.2 Ang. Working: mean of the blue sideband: 23.6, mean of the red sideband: 22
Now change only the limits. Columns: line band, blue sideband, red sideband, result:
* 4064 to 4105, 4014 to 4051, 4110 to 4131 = -0.9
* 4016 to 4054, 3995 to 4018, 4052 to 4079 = -0.1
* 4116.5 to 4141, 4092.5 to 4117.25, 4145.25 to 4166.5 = 0.0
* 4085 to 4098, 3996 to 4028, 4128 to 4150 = 0.3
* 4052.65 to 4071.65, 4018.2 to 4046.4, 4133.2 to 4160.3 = -0.5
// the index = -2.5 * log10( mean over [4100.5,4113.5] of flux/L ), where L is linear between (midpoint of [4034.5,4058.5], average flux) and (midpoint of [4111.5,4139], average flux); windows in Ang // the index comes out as -0.03 mag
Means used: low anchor 23.5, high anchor 22.5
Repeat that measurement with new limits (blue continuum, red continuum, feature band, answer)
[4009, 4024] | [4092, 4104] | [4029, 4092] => 0.02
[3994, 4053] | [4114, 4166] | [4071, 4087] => -0.01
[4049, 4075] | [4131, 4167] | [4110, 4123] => 0.01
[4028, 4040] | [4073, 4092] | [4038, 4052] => -0.01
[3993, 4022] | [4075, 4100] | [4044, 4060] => -0.03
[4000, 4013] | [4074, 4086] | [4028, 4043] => -0.01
